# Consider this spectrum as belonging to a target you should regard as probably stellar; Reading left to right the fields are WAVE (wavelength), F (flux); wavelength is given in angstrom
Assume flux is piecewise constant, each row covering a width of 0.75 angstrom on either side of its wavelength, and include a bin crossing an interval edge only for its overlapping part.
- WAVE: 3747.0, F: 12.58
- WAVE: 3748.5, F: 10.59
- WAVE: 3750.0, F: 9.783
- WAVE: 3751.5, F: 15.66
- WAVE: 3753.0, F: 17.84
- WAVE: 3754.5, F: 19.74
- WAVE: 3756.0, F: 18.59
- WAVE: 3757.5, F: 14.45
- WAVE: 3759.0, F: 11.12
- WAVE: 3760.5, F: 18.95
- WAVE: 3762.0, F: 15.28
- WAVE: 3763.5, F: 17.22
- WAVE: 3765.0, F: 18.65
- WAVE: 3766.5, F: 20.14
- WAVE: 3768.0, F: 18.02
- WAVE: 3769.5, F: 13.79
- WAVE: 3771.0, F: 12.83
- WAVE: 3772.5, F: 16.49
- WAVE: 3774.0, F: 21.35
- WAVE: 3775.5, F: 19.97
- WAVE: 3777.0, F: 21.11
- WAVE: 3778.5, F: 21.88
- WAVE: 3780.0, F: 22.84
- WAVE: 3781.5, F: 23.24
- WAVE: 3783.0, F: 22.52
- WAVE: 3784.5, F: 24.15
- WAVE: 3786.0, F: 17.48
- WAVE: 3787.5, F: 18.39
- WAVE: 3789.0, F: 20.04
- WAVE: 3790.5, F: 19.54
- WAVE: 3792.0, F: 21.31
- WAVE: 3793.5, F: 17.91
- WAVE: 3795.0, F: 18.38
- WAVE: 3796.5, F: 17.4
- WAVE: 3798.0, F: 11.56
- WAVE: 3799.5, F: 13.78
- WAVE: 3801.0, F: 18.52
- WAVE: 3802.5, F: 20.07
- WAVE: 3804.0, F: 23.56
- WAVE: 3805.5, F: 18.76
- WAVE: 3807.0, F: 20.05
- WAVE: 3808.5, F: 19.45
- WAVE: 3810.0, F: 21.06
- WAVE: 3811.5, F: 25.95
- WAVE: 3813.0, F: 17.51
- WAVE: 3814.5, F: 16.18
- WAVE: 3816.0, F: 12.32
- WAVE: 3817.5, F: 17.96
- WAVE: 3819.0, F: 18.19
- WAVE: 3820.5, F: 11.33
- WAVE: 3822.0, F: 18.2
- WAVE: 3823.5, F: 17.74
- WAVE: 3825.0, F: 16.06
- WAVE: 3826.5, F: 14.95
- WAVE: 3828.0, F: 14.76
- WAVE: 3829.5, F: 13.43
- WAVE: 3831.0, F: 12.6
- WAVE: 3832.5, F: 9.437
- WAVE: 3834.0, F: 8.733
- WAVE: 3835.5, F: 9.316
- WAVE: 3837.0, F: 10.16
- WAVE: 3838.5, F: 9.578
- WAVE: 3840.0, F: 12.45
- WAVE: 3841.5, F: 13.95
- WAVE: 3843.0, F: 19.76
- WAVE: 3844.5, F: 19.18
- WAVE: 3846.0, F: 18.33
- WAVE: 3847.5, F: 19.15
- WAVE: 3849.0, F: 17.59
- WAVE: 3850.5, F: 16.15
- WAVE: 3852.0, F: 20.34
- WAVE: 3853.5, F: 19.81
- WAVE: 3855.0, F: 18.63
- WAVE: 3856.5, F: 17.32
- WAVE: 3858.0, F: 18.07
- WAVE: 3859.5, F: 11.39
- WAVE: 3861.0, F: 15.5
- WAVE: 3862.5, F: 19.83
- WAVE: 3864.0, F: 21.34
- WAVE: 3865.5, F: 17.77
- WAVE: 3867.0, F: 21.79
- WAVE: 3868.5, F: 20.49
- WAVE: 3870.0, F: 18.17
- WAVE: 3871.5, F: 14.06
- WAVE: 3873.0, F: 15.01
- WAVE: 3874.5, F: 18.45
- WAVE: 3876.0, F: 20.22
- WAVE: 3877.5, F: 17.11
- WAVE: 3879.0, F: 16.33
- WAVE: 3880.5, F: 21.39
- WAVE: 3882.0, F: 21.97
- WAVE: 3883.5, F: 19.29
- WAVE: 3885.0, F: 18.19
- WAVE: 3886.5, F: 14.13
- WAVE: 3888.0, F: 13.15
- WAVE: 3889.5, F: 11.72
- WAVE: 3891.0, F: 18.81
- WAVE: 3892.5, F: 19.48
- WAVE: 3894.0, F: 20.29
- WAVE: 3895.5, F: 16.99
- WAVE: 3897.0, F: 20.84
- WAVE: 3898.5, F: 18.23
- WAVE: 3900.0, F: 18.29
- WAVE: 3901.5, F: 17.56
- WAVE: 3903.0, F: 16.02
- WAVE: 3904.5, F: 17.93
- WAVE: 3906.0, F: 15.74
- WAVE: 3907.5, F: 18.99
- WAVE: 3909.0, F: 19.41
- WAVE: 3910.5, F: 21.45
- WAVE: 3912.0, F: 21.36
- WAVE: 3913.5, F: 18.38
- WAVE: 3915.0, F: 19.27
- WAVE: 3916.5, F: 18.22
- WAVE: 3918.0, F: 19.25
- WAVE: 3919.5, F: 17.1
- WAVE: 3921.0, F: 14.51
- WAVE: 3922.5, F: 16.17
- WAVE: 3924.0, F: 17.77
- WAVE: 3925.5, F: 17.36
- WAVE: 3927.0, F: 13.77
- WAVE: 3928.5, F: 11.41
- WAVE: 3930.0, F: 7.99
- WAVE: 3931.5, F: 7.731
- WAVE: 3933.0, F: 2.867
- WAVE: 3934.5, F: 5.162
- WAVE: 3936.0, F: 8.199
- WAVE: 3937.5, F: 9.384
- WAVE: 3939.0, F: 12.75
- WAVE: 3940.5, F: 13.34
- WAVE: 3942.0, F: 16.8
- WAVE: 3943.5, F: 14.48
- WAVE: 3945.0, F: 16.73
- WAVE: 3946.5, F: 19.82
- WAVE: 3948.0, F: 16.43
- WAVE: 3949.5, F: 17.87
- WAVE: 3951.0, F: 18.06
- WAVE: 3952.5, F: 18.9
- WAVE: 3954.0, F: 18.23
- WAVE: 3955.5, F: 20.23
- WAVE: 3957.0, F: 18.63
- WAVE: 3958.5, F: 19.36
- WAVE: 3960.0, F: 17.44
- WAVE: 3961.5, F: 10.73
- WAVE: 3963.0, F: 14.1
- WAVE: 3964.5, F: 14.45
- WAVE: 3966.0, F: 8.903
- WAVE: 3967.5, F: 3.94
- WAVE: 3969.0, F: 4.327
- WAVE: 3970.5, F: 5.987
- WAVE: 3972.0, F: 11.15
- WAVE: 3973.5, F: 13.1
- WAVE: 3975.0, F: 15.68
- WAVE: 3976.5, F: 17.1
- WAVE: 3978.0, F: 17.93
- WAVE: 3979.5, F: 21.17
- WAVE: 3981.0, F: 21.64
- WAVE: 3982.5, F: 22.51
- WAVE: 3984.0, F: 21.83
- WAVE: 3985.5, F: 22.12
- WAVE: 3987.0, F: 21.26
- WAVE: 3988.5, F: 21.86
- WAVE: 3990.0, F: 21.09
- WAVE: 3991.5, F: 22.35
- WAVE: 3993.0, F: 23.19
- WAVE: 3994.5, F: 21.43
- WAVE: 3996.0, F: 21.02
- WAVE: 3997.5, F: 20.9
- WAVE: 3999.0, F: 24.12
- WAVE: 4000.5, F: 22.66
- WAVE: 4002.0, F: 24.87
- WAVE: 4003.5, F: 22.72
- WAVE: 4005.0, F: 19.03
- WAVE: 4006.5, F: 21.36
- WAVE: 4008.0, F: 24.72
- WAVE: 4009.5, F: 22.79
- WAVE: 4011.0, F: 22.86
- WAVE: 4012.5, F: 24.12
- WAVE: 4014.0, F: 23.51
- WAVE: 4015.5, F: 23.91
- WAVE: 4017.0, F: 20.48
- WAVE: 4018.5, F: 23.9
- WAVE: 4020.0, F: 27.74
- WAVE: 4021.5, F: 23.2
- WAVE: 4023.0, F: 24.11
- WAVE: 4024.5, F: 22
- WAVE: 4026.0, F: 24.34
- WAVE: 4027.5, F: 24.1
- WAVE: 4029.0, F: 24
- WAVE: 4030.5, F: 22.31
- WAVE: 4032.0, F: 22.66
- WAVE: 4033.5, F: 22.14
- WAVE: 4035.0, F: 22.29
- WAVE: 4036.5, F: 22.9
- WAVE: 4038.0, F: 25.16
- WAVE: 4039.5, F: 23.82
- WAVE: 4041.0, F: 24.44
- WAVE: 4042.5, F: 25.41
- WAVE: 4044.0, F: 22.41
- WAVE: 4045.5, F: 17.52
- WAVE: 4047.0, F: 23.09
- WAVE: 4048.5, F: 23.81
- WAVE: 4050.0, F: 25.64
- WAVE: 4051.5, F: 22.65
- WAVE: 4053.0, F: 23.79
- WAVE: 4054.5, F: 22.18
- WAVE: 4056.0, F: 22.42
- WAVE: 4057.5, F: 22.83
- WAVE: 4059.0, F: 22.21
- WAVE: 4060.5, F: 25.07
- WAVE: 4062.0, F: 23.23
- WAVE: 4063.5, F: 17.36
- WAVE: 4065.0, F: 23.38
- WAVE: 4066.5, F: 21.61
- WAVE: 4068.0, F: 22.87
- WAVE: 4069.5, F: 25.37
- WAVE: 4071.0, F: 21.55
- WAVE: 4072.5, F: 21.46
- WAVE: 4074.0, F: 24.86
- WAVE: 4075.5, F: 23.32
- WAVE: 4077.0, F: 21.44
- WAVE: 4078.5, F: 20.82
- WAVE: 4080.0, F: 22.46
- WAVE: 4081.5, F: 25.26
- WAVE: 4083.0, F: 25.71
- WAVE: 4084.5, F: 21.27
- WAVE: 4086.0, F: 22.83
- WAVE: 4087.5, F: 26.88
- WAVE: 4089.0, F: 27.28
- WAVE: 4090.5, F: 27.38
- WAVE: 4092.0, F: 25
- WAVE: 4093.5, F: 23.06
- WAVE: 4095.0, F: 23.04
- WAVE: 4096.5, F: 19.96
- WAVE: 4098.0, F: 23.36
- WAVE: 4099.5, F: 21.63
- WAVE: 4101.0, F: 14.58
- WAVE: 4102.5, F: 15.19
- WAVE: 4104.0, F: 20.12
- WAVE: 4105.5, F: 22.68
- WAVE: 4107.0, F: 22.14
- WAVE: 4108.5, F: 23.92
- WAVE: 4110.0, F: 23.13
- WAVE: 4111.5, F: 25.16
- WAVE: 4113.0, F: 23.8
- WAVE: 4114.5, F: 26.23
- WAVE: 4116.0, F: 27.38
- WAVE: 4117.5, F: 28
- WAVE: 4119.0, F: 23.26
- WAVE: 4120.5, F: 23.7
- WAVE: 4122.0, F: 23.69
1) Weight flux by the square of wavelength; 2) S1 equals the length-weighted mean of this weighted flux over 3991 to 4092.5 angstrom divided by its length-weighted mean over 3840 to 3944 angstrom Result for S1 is 1.5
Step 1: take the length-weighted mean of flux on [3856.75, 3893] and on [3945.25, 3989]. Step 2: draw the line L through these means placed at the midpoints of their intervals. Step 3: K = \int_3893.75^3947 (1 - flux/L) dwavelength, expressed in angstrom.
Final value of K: 4.7 angstrom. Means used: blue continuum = 17.6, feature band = 15.5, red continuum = 16.3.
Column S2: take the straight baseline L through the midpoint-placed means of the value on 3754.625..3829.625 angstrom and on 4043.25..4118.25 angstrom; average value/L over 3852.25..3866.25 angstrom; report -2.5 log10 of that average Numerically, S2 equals 0.08 mag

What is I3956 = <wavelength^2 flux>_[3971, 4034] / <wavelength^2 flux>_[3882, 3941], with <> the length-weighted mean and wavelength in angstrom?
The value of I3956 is 1.5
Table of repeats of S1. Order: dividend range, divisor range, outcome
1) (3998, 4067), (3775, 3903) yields 1.45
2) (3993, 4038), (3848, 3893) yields 1.39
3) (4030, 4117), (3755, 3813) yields 1.41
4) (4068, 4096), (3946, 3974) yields 1.77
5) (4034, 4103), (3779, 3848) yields 1.52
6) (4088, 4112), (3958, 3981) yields 1.80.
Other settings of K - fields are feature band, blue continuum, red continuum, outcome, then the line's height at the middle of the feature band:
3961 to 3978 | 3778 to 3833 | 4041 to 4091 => 8.1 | 21.3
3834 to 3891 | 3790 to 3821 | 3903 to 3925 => 4.1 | 18.2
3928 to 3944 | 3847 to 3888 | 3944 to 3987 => 6.5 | 16.7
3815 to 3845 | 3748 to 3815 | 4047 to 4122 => 8.0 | 19.1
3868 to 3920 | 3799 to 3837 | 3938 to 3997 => -4.7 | 16.6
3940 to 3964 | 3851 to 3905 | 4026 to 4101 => 3.6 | 20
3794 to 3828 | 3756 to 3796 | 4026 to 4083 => 2.9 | 19.3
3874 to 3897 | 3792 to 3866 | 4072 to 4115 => 0.0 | 17.9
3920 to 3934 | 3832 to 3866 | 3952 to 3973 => 1.9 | 14.1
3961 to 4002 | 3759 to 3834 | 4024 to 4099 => 7.9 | 21.6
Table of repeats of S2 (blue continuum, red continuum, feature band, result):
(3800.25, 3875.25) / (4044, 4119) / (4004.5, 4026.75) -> -0.09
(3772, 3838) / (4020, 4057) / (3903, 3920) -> 0.08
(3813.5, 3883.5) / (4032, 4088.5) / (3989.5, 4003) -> -0.07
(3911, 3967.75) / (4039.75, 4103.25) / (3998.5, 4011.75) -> -0.21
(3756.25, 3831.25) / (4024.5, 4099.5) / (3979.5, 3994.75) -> -0.01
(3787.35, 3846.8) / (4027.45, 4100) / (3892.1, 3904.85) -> 0.02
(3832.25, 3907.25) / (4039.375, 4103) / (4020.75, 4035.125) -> -0.08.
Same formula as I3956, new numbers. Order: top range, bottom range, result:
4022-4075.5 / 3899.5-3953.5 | 1.58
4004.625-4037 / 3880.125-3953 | 1.52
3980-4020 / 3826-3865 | 1.57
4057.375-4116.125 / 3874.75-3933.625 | 1.49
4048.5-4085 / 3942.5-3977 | 1.66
